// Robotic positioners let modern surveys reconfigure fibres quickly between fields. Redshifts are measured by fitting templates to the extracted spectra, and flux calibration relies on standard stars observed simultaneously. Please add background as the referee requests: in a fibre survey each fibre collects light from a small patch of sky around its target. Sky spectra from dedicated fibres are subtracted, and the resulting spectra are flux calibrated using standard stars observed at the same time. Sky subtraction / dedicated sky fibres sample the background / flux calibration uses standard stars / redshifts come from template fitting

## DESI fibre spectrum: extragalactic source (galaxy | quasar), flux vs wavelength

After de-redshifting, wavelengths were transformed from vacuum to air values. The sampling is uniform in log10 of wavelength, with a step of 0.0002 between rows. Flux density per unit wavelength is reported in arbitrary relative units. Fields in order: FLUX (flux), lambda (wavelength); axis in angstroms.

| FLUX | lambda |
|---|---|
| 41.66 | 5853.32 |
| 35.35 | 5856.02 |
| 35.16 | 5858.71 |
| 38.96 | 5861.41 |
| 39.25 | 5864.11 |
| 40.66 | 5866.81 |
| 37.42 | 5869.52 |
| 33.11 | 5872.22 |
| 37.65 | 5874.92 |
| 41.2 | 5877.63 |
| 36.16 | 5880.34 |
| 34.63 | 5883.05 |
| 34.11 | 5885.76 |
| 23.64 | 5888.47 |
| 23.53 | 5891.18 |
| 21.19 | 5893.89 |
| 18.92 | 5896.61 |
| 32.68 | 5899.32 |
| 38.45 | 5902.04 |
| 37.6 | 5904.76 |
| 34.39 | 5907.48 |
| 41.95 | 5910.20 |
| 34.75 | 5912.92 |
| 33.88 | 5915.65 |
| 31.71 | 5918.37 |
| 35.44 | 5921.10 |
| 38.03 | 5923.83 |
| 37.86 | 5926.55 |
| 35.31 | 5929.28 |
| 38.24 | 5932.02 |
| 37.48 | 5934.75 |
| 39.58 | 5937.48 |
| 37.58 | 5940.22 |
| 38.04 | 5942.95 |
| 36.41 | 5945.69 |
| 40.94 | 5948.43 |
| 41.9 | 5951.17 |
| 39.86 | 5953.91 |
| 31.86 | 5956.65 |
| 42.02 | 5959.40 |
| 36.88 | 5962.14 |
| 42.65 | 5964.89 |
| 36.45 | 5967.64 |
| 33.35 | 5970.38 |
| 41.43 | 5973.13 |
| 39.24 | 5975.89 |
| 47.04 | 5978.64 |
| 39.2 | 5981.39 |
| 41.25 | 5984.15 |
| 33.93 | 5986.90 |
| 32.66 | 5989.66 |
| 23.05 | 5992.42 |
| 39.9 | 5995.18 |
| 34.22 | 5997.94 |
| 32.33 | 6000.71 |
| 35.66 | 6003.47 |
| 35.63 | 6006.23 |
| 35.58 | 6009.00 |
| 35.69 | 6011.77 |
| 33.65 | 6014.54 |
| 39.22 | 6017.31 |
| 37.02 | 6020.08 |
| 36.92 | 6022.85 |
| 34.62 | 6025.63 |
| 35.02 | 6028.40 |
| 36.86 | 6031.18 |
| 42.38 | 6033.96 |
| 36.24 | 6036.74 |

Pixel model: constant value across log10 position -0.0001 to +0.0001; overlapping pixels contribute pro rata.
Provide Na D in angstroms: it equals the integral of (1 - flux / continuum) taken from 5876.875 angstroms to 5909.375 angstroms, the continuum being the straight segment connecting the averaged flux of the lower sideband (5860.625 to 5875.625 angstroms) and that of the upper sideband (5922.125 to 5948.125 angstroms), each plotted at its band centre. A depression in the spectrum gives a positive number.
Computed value 5.5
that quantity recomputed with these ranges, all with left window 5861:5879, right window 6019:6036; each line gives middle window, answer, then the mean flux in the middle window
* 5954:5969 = -0.22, 38.1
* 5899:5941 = 1.40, 36.6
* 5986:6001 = 1.88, 32.6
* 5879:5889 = 1.40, 32.8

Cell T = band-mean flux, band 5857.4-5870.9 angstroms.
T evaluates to 38.3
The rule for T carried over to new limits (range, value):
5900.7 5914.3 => 37.4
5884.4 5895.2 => 25.7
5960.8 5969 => 38.6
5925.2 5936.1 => 37.2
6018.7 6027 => 36.2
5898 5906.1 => 36.2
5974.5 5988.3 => 40.1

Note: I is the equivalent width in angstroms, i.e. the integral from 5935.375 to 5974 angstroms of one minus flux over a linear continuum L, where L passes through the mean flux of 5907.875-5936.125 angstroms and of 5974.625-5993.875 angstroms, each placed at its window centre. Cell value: -2.0 angstroms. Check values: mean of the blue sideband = 36.4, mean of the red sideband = 36.6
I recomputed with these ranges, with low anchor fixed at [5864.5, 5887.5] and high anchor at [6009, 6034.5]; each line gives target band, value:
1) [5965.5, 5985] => -1.7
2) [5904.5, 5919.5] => 0.4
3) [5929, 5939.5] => -0.4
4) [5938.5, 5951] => -0.7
